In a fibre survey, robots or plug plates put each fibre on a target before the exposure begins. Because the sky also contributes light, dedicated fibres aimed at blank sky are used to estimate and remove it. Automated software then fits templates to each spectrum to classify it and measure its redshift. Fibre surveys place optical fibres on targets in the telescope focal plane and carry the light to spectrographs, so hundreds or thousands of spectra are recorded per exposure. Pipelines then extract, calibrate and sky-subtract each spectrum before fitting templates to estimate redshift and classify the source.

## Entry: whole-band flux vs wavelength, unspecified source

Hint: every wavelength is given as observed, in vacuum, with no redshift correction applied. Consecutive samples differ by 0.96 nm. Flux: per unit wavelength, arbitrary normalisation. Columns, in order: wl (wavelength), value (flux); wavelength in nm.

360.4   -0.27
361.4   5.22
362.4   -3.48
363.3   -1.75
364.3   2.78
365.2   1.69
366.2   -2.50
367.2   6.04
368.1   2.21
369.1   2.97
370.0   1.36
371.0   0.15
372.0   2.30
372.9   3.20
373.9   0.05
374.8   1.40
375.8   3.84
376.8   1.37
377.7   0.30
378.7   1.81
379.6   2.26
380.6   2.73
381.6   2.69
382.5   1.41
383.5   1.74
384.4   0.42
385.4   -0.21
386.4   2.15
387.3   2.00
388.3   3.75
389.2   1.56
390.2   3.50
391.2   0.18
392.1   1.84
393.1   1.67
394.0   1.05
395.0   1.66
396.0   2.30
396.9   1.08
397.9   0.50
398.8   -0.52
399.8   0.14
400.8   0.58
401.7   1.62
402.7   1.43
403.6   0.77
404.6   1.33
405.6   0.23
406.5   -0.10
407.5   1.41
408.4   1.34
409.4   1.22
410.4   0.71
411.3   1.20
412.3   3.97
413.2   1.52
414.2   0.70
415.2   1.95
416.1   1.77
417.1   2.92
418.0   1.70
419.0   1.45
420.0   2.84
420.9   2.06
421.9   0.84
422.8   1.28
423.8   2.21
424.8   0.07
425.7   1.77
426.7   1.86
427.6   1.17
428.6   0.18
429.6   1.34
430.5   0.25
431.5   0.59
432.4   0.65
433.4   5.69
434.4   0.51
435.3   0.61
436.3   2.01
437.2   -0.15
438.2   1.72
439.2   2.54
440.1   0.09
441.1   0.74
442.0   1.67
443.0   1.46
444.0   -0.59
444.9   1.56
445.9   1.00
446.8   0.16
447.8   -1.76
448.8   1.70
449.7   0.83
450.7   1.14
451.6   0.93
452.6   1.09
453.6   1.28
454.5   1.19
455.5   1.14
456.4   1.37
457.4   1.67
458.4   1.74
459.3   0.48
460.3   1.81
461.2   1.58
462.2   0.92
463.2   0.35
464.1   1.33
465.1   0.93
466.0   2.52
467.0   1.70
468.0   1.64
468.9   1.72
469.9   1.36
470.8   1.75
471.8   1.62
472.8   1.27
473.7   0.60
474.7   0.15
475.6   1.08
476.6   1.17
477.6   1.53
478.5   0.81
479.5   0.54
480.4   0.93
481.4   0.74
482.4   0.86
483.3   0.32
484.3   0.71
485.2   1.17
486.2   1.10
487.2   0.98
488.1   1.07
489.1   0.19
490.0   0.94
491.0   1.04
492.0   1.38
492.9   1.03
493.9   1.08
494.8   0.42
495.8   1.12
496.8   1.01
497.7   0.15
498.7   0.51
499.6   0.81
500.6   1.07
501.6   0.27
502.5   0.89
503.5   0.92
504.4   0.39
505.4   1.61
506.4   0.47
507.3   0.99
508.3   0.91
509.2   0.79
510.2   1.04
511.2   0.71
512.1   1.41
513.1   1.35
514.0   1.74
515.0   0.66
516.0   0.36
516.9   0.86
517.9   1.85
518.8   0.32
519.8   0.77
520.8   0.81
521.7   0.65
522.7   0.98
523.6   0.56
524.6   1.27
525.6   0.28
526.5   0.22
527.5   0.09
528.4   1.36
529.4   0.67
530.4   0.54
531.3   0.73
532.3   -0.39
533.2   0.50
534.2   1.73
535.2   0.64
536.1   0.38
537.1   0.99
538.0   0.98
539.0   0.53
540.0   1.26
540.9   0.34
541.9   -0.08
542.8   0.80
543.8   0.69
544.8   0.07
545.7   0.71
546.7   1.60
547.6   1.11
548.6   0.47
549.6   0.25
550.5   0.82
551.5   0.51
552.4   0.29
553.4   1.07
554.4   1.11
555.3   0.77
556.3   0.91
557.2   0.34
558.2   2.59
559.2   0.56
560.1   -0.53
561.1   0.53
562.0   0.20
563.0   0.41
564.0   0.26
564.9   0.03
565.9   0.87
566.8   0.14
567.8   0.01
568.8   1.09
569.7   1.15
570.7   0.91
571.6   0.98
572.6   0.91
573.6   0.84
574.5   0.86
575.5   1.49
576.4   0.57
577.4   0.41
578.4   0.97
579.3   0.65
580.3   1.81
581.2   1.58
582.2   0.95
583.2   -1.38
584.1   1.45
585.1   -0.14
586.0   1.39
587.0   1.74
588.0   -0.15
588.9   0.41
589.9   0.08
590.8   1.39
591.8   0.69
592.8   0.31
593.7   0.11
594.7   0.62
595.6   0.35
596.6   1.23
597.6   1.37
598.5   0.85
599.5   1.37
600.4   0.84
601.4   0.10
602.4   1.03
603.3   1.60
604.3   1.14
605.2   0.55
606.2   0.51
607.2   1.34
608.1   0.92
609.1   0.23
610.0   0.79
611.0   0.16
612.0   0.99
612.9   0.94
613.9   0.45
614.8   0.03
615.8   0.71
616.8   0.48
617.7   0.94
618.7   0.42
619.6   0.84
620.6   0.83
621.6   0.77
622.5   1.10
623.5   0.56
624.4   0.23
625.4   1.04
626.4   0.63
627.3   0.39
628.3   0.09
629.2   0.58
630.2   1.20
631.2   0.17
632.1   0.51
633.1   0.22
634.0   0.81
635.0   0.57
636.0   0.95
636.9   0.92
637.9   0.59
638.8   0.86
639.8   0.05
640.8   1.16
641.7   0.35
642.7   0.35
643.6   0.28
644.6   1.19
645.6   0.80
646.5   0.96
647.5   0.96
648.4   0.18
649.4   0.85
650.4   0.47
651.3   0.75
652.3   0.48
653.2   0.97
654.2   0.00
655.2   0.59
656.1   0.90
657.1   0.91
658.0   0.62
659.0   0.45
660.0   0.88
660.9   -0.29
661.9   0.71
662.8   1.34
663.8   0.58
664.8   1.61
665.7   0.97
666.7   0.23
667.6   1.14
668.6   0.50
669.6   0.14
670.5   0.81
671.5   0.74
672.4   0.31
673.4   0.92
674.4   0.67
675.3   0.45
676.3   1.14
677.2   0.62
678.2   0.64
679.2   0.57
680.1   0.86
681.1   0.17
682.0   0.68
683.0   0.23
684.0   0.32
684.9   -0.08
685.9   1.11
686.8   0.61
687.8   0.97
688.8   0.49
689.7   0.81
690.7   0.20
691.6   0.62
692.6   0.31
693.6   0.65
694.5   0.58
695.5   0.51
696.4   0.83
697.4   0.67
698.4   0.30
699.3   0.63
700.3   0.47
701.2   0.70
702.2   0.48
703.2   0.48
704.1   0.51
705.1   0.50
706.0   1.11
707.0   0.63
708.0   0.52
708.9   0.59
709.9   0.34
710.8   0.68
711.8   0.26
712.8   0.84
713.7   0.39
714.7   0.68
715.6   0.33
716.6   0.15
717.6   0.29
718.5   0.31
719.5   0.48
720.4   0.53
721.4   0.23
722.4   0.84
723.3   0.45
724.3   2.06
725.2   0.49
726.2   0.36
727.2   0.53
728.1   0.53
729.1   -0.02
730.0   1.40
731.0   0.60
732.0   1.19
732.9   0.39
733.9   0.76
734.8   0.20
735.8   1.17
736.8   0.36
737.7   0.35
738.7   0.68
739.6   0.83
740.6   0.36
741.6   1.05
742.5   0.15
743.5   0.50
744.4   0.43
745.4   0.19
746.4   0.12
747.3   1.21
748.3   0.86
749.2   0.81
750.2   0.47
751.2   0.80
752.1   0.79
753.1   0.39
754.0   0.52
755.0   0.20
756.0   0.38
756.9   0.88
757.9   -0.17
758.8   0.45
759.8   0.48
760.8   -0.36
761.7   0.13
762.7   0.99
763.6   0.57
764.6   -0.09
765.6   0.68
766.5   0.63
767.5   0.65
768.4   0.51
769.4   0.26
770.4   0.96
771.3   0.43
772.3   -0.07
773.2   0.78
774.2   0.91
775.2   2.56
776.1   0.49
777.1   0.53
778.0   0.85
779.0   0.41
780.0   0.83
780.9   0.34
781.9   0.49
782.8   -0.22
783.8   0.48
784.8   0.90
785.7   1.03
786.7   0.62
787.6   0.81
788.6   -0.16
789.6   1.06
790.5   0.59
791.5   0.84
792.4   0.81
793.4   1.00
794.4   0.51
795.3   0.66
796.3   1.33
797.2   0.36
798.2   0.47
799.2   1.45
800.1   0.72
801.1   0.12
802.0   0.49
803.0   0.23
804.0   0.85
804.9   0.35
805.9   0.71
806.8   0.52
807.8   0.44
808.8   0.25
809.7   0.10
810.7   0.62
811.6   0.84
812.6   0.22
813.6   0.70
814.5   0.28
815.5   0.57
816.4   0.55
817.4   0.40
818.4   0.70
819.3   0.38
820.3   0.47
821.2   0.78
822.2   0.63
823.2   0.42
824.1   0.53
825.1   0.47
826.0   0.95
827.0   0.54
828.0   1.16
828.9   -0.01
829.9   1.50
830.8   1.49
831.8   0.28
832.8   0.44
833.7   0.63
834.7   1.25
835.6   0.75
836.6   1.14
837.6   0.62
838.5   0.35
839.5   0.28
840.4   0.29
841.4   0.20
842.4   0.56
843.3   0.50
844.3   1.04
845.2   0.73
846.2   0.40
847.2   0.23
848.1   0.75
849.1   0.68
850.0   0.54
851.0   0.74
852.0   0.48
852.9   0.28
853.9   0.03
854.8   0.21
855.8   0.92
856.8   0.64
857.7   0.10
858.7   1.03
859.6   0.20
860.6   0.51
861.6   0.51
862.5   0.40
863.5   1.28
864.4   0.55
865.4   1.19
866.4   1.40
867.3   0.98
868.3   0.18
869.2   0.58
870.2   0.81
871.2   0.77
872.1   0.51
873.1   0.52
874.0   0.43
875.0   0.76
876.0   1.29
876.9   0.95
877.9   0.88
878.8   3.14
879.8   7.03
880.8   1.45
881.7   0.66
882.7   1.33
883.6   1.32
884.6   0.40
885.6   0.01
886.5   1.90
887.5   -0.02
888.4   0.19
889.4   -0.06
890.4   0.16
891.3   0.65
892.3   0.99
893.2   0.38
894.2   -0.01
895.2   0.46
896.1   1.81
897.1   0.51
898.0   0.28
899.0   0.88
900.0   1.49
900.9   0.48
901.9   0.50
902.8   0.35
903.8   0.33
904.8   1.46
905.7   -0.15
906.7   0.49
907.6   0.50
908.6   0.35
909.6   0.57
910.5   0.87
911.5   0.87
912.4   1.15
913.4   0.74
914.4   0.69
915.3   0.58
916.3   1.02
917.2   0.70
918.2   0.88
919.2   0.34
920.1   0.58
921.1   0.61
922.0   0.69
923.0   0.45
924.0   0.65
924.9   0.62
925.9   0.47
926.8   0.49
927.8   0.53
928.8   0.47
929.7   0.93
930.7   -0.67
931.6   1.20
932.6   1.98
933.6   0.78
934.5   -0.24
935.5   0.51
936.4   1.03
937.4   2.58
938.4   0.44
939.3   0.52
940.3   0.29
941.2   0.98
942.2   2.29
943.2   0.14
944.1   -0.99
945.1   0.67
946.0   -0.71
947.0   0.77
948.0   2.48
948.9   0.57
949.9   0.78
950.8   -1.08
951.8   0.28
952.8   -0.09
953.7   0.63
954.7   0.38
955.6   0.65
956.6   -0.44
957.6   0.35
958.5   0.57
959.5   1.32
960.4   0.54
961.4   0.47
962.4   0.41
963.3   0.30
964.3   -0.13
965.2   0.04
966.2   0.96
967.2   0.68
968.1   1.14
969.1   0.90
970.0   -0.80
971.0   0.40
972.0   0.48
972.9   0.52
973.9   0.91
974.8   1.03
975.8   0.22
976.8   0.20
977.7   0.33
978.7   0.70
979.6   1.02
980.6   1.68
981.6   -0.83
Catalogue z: 1.359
